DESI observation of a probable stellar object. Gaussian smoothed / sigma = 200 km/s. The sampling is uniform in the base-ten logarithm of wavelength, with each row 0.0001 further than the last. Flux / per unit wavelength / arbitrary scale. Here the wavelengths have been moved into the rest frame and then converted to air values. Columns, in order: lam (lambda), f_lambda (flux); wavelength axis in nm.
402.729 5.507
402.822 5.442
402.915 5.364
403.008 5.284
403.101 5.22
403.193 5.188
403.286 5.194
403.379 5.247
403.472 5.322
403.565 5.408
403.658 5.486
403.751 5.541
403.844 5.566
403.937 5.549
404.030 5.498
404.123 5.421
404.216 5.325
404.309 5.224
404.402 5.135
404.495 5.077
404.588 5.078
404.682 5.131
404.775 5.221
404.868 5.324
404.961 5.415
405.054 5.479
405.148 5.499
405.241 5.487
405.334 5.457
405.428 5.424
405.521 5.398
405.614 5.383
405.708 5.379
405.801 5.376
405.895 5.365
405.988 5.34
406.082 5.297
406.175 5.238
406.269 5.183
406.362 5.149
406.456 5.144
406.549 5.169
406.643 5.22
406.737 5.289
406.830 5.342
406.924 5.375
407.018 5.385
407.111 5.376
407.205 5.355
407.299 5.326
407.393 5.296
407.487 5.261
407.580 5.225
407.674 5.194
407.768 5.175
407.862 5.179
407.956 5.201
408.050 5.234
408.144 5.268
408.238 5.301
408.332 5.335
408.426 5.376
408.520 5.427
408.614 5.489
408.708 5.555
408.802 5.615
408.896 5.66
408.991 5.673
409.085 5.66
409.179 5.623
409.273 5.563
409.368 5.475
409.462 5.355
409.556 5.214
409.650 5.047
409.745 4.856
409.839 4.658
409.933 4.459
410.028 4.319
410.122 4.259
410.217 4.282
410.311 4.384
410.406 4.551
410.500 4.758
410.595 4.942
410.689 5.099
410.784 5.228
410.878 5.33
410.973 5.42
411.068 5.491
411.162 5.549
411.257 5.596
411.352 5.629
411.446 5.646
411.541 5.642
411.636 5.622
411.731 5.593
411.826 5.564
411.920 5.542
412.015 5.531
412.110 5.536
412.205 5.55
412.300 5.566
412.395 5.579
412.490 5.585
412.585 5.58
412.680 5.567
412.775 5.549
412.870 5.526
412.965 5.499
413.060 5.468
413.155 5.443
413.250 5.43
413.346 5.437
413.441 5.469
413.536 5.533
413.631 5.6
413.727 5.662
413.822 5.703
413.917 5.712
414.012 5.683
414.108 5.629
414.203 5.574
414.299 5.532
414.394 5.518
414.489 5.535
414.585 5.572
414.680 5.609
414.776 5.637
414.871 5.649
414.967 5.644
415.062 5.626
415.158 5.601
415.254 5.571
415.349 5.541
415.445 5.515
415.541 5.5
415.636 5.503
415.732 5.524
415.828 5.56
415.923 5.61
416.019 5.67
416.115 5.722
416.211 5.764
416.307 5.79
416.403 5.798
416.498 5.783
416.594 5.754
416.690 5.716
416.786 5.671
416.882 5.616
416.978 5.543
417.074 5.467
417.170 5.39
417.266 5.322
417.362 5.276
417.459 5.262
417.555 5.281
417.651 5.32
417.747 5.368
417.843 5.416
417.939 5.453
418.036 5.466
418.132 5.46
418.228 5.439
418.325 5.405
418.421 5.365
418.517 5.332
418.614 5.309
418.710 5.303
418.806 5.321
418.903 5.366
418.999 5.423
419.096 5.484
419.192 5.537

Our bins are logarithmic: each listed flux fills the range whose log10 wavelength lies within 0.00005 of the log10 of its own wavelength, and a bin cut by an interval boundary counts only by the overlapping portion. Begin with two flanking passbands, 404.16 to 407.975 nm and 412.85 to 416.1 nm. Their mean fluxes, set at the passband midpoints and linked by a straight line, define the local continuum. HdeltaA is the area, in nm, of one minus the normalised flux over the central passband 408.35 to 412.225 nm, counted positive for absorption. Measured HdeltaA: 0.12 nm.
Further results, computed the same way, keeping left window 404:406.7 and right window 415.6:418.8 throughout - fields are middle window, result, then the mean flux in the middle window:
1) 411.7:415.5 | -0.09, 5.57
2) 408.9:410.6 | 0.13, 4.96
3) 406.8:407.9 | 0.01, 5.29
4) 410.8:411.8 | -0.03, 5.54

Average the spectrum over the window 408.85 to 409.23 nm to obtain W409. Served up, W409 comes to 5.65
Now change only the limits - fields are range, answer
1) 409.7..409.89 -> 4.77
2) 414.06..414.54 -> 5.55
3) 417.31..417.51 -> 5.25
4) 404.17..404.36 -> 5.28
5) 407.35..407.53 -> 5.27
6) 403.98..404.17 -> 5.46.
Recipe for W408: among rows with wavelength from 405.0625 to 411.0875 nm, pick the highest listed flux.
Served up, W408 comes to 5.673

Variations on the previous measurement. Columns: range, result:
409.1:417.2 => 5.798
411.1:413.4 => 5.646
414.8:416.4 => 5.79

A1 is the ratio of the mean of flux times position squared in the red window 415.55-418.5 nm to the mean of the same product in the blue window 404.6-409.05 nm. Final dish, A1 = 1.09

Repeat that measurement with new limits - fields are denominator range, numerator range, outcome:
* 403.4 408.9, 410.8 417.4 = 1.09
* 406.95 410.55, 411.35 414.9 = 1.10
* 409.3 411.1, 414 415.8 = 1.16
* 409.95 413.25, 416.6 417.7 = 1.06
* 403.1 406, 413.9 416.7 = 1.11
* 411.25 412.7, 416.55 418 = 1.00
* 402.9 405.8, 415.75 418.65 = 1.10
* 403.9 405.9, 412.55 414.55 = 1.08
